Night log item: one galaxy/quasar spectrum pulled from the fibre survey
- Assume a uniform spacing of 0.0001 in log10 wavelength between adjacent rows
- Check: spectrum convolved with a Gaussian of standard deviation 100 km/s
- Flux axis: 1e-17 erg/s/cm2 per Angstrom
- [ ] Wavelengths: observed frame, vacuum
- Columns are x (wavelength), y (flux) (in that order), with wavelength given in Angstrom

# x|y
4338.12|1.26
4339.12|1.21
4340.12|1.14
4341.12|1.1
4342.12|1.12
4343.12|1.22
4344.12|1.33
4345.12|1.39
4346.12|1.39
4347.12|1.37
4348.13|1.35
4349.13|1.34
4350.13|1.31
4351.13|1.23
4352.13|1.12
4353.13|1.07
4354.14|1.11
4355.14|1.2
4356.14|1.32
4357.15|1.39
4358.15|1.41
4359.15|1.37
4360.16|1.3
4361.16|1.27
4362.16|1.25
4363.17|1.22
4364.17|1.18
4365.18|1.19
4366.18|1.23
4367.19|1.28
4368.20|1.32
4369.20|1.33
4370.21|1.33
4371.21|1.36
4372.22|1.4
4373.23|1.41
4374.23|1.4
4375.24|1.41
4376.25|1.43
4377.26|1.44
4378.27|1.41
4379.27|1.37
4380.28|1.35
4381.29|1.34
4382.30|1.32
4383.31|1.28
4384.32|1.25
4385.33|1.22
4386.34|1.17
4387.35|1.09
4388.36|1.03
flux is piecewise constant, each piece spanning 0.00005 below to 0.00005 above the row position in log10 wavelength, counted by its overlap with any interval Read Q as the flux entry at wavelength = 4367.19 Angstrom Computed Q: 1.28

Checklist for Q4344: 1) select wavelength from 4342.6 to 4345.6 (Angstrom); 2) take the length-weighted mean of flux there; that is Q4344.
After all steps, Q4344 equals 1.31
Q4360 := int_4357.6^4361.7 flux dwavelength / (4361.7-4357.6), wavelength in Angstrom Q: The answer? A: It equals 1.34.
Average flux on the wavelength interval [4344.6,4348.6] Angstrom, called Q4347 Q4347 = 1.37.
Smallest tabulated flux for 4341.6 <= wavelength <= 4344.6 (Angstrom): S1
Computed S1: 1.12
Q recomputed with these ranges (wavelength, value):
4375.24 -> 1.41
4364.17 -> 1.18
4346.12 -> 1.39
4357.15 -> 1.39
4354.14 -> 1.11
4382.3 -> 1.32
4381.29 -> 1.34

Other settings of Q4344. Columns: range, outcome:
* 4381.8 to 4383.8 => 1.3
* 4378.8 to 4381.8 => 1.35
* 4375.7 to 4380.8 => 1.4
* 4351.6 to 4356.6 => 1.16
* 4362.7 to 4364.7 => 1.2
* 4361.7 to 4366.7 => 1.21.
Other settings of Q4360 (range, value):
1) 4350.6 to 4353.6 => 1.14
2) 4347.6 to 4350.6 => 1.33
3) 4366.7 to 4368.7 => 1.3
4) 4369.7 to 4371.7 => 1.35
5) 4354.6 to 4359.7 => 1.34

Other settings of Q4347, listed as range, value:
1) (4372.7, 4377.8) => 1.42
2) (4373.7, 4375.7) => 1.41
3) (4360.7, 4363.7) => 1.25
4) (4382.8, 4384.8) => 1.26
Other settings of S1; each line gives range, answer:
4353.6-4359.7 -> 1.11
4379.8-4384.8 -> 1.25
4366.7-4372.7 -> 1.28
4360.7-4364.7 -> 1.18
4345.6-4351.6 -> 1.23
